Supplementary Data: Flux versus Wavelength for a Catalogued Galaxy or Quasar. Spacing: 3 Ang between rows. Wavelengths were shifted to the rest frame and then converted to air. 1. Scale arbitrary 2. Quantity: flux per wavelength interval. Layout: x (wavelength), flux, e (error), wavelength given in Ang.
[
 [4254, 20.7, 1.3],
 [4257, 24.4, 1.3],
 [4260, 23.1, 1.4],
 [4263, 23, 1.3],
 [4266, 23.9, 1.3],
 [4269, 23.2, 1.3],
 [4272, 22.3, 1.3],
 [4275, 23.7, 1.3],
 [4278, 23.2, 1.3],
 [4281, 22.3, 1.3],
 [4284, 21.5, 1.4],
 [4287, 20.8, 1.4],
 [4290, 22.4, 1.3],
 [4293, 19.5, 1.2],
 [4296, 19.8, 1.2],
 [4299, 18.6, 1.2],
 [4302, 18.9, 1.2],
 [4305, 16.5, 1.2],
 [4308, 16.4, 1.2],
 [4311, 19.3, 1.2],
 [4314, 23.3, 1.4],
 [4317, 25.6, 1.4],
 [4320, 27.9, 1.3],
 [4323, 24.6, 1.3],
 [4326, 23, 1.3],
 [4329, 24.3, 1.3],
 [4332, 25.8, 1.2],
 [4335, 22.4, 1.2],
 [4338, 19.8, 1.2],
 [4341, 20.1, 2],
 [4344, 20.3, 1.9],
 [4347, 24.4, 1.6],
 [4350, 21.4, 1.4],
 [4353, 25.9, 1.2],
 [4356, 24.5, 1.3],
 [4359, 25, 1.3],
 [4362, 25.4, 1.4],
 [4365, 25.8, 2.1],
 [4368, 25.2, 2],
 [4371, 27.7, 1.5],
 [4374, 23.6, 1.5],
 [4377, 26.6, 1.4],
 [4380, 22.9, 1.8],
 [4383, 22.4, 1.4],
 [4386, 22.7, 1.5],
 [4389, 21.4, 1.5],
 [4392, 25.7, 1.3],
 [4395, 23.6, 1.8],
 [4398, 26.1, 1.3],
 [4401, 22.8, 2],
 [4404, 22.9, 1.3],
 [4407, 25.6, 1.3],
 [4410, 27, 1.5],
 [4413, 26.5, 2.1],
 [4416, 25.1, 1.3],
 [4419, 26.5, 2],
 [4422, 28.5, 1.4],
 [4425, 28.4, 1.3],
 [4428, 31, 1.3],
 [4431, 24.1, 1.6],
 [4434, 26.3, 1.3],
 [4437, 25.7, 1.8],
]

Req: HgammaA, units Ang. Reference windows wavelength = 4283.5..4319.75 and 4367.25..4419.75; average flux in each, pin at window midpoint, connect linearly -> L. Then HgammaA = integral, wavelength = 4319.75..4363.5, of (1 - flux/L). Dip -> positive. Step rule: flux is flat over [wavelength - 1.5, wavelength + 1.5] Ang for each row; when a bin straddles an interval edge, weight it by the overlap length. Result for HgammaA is -2.5 Ang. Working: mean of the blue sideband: 20.4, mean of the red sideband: 24.6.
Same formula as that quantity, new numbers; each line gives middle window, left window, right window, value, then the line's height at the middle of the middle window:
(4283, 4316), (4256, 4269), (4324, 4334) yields 5.7 Ang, 23.9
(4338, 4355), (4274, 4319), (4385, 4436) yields 0.5 Ang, 22.9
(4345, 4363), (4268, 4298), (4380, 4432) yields -0.4 Ang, 23.8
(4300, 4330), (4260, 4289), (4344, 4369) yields 2.1 Ang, 23.5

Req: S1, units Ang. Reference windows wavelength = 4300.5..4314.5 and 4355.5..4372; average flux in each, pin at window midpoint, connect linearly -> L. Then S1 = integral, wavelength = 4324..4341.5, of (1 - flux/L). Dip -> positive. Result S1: -0.89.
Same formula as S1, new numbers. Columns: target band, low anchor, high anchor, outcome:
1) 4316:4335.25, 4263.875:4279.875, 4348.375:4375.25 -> -0.5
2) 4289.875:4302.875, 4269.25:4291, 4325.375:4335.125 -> 1.9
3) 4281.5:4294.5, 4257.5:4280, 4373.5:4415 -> 1.2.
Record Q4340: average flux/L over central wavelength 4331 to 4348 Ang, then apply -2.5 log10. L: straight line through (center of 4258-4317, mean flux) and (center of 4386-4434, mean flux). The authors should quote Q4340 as 0.06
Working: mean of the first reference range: 21.3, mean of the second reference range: 25.6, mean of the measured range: 22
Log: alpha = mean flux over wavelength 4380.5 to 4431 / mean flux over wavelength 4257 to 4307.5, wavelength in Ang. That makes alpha 1.18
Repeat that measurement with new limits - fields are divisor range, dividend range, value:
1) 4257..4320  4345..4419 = 1.14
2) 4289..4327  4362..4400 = 1.16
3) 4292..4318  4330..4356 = 1.15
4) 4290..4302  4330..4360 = 1.17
